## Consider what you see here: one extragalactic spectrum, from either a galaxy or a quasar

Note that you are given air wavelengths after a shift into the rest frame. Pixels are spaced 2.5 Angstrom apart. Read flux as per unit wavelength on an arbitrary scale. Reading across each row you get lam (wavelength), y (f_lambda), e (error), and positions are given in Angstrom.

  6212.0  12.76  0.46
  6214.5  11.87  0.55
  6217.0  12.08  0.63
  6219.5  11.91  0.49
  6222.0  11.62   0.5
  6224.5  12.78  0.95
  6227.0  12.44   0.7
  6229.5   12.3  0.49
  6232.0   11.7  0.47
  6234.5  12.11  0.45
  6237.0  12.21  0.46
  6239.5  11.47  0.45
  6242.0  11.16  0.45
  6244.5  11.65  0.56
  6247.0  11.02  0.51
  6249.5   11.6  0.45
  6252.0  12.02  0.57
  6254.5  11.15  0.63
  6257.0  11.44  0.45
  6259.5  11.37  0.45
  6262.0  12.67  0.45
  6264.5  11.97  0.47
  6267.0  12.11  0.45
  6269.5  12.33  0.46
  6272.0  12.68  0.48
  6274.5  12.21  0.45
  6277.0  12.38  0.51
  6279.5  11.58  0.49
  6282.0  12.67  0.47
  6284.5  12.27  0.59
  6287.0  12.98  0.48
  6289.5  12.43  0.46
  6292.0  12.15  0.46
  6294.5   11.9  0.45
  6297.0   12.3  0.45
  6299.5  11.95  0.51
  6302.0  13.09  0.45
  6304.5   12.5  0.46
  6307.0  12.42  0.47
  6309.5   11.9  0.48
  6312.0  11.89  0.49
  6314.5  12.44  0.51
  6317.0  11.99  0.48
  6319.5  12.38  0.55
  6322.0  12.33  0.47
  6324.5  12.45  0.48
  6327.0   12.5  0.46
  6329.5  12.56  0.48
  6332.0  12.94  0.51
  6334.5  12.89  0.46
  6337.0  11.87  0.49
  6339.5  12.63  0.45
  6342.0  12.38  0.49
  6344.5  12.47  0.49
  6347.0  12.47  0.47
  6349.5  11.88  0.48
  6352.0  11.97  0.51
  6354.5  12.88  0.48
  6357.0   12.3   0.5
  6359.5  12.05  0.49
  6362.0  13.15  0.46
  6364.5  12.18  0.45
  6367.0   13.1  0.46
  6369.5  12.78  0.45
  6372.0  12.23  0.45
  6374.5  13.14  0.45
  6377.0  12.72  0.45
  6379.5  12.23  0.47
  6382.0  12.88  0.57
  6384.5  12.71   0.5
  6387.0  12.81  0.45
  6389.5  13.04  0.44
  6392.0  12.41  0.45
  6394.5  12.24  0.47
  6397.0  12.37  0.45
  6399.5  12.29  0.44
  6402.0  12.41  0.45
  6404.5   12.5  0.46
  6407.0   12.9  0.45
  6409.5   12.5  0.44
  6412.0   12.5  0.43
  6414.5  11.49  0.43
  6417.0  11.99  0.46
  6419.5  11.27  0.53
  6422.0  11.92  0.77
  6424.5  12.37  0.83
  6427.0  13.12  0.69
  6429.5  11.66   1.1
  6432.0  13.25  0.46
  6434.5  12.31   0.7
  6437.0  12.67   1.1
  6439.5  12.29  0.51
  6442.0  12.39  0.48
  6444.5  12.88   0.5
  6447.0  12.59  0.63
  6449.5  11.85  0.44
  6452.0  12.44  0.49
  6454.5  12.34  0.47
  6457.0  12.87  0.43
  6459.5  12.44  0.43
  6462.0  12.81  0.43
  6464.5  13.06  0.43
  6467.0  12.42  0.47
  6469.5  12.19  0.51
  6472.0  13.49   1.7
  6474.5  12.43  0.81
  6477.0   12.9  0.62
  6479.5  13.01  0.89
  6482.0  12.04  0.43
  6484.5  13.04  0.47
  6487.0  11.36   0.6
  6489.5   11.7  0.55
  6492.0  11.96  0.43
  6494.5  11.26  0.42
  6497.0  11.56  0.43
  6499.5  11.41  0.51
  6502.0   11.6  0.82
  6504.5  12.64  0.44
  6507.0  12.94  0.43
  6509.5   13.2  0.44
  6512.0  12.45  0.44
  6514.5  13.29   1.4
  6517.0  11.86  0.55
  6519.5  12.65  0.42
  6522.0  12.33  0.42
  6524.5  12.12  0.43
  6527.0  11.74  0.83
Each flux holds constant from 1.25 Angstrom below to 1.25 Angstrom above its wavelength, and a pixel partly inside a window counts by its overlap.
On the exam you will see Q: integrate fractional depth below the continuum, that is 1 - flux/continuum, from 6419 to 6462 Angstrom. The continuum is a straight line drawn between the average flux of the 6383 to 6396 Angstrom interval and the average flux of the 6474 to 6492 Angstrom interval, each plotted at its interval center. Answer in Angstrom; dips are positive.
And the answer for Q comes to 0.2 Angstrom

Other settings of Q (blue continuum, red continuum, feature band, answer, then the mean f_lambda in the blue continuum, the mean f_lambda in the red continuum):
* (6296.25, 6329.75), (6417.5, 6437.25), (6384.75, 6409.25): -0.51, 12.3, 12.3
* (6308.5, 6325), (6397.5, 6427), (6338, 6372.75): -0.72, 12.2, 12.2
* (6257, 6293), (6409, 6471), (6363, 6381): -0.45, 12.2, 12.4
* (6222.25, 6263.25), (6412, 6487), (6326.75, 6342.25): -0.58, 11.8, 12.4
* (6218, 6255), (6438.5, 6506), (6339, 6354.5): -0.34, 11.8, 12.3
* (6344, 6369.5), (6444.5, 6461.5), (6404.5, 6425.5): 0.56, 12.5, 12.5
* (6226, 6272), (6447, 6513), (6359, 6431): -1.68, 11.8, 12.4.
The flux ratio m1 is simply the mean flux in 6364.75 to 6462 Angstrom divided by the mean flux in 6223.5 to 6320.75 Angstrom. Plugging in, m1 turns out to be 1.0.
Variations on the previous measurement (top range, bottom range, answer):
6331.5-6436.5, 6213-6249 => 1.05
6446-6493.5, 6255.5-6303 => 1.02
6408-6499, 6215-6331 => 1.02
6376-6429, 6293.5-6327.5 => 1.01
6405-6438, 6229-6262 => 1.06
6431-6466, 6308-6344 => 1.02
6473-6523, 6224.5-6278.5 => 1.03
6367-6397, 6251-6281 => 1.06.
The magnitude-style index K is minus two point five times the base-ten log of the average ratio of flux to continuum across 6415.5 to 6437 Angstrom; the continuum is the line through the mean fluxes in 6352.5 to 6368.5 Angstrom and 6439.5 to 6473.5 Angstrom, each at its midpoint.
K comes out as 0.03 mag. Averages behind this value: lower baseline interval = 12.6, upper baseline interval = 12.6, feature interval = 12.3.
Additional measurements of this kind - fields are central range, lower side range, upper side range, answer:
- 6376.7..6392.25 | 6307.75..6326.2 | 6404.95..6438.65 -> -0.04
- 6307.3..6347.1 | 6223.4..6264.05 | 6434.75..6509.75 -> -0.03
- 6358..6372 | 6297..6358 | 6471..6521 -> -0.02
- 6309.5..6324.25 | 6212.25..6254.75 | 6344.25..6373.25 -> 0.01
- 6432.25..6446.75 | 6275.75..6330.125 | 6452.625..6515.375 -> -0.02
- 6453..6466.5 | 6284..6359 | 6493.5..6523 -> -0.03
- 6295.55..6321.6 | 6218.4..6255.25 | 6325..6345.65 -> 0.00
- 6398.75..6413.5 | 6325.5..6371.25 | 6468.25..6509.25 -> -0.01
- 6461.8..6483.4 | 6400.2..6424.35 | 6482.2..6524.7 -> -0.04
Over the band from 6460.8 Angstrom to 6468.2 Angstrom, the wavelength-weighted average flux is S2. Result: 12.8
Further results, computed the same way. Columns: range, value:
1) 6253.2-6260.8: 11.3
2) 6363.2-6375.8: 12.7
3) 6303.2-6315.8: 12.2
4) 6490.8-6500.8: 11.5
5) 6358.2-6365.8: 12.5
